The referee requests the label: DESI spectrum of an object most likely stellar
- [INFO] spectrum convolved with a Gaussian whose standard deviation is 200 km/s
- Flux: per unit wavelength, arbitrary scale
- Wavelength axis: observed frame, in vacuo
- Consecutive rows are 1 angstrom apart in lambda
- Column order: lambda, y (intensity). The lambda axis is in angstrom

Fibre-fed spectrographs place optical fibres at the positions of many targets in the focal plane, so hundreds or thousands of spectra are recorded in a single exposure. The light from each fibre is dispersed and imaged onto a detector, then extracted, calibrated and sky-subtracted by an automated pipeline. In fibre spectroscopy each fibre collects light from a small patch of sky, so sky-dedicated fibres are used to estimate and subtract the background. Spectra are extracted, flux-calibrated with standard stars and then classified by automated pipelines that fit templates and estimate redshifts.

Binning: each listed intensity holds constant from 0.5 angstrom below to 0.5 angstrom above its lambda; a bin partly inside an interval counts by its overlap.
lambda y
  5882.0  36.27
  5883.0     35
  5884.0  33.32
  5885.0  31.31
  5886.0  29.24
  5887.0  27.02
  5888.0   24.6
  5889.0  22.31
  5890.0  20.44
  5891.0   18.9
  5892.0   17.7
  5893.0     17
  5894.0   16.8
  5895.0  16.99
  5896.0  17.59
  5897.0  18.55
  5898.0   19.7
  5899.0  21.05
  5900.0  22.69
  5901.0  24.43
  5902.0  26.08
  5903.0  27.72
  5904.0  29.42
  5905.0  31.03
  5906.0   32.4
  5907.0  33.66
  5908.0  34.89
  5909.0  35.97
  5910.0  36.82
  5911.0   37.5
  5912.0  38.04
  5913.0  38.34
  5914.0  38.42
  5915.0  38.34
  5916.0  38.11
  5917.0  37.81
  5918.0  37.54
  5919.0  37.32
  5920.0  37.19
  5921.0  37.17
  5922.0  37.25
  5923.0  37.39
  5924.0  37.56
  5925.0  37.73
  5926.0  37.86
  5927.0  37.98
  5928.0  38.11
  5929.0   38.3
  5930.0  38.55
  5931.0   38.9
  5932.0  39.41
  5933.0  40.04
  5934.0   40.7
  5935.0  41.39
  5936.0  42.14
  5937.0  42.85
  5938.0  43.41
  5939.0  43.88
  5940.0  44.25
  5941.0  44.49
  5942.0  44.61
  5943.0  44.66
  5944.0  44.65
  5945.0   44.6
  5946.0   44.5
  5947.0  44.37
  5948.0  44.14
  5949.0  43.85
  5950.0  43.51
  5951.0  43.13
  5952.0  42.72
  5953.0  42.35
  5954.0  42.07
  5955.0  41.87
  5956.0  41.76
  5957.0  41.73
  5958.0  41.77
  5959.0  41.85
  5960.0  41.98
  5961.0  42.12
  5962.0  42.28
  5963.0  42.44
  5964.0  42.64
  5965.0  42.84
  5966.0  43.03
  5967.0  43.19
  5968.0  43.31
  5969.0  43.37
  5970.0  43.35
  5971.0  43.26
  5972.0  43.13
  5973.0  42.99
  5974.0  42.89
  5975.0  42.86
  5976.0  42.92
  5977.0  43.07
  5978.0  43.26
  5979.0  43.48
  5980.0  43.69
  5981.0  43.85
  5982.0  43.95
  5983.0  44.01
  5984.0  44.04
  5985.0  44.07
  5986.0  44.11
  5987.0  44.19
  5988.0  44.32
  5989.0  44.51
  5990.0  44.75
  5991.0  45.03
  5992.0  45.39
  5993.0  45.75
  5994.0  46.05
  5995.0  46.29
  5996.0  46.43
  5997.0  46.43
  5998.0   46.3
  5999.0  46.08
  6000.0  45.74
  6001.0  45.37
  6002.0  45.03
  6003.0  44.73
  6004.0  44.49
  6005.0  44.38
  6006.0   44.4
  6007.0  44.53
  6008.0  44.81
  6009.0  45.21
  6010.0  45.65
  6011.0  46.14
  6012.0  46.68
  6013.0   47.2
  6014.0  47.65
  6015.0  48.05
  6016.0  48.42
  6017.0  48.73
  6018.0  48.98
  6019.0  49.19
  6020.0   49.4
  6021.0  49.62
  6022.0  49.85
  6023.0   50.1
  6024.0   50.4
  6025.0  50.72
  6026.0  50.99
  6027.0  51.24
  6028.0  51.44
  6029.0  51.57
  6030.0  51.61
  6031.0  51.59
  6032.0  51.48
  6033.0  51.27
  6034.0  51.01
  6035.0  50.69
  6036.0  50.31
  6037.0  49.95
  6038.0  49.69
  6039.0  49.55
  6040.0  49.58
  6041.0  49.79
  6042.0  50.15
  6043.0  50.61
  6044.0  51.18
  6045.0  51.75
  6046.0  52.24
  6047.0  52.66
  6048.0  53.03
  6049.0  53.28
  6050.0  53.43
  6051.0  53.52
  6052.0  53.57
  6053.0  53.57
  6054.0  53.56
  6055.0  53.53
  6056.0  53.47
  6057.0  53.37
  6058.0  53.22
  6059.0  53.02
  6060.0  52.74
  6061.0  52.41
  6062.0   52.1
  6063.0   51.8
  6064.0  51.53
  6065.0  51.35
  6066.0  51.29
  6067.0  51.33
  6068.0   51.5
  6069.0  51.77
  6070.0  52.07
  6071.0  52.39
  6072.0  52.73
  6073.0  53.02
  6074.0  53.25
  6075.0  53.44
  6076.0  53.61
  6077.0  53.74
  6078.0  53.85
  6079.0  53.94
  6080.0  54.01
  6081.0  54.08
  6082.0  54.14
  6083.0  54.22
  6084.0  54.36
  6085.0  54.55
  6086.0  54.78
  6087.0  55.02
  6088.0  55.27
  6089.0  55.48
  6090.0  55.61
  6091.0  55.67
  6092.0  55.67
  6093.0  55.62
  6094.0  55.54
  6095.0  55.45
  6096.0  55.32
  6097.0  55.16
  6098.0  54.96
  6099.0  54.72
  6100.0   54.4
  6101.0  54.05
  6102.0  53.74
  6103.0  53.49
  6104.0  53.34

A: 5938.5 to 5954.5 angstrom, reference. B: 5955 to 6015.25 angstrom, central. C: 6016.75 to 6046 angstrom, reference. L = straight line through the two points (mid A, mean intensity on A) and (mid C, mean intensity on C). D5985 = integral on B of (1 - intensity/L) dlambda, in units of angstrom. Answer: 3.4 angstrom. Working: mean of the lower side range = 43.9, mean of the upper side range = 50.5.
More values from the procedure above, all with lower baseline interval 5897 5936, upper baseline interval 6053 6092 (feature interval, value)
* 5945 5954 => -1.09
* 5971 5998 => -0.83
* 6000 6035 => -1.03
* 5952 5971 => -1.04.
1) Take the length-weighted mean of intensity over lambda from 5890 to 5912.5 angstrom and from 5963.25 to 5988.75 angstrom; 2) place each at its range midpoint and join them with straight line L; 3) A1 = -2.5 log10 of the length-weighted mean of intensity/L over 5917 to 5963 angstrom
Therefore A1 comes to -0.18 mag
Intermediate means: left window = 26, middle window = 41.2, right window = 43.4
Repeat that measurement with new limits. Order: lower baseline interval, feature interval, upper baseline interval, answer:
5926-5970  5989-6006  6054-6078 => 0.027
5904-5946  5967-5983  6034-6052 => 0.023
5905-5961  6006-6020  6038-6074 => 0.022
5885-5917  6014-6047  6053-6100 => -0.078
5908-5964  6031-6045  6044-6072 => 0.002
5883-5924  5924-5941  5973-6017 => -0.170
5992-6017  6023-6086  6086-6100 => -0.021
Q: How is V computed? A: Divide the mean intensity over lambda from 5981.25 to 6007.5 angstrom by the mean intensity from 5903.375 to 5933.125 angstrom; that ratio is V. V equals 1.22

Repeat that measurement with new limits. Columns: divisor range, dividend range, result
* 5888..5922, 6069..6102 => 1.87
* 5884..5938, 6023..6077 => 1.62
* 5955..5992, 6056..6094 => 1.24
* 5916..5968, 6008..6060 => 1.22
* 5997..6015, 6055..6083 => 1.16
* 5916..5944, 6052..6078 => 1.32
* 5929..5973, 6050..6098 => 1.26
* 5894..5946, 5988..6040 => 1.34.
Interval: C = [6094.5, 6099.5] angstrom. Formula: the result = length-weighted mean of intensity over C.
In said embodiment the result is 55.1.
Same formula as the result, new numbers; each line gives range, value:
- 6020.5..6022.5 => 49.7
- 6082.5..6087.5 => 54.6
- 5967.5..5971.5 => 43.3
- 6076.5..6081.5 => 53.9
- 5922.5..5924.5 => 37.5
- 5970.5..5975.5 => 43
